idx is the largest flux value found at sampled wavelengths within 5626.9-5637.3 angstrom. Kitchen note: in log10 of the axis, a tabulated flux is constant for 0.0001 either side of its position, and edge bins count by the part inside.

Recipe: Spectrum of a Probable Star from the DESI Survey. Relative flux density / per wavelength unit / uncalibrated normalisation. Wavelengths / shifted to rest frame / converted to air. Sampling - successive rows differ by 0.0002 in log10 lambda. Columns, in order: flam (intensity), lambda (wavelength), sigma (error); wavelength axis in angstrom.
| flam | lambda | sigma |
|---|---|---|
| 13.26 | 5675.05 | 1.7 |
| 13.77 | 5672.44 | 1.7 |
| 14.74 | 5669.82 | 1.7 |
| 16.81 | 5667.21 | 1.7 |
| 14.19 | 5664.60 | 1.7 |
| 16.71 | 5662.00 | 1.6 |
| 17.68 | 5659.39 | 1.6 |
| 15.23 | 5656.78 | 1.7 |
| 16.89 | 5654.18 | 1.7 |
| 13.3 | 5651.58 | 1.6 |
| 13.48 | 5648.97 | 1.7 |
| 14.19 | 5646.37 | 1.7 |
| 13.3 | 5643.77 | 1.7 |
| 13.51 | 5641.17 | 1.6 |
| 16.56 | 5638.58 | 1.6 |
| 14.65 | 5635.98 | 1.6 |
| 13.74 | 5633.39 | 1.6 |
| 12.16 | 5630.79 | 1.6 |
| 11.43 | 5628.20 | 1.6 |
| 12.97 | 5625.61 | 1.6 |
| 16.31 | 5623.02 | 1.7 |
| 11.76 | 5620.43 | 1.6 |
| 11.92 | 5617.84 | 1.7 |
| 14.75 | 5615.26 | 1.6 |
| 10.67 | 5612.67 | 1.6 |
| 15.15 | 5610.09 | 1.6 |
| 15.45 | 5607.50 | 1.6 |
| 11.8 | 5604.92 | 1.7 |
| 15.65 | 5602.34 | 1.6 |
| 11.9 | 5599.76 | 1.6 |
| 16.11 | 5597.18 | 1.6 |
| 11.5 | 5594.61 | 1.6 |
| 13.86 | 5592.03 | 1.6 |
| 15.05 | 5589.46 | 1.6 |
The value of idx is 14.65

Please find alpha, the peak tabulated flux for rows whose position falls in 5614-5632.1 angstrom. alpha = 16.31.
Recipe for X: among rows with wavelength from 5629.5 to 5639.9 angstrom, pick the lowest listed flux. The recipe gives 12.16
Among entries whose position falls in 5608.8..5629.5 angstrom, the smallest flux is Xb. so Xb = 10.67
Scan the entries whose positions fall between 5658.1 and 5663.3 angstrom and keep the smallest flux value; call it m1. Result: 16.71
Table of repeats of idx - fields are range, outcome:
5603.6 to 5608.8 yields 15.45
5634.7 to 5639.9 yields 16.56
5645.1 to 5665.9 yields 17.68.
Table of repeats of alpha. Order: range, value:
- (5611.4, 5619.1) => 14.75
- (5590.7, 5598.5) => 16.11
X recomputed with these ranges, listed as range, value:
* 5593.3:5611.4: 11.5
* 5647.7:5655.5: 13.3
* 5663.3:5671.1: 14.19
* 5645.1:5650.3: 13.48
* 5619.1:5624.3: 11.76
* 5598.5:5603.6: 11.9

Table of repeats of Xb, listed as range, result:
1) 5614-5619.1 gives 11.92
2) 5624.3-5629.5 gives 11.43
